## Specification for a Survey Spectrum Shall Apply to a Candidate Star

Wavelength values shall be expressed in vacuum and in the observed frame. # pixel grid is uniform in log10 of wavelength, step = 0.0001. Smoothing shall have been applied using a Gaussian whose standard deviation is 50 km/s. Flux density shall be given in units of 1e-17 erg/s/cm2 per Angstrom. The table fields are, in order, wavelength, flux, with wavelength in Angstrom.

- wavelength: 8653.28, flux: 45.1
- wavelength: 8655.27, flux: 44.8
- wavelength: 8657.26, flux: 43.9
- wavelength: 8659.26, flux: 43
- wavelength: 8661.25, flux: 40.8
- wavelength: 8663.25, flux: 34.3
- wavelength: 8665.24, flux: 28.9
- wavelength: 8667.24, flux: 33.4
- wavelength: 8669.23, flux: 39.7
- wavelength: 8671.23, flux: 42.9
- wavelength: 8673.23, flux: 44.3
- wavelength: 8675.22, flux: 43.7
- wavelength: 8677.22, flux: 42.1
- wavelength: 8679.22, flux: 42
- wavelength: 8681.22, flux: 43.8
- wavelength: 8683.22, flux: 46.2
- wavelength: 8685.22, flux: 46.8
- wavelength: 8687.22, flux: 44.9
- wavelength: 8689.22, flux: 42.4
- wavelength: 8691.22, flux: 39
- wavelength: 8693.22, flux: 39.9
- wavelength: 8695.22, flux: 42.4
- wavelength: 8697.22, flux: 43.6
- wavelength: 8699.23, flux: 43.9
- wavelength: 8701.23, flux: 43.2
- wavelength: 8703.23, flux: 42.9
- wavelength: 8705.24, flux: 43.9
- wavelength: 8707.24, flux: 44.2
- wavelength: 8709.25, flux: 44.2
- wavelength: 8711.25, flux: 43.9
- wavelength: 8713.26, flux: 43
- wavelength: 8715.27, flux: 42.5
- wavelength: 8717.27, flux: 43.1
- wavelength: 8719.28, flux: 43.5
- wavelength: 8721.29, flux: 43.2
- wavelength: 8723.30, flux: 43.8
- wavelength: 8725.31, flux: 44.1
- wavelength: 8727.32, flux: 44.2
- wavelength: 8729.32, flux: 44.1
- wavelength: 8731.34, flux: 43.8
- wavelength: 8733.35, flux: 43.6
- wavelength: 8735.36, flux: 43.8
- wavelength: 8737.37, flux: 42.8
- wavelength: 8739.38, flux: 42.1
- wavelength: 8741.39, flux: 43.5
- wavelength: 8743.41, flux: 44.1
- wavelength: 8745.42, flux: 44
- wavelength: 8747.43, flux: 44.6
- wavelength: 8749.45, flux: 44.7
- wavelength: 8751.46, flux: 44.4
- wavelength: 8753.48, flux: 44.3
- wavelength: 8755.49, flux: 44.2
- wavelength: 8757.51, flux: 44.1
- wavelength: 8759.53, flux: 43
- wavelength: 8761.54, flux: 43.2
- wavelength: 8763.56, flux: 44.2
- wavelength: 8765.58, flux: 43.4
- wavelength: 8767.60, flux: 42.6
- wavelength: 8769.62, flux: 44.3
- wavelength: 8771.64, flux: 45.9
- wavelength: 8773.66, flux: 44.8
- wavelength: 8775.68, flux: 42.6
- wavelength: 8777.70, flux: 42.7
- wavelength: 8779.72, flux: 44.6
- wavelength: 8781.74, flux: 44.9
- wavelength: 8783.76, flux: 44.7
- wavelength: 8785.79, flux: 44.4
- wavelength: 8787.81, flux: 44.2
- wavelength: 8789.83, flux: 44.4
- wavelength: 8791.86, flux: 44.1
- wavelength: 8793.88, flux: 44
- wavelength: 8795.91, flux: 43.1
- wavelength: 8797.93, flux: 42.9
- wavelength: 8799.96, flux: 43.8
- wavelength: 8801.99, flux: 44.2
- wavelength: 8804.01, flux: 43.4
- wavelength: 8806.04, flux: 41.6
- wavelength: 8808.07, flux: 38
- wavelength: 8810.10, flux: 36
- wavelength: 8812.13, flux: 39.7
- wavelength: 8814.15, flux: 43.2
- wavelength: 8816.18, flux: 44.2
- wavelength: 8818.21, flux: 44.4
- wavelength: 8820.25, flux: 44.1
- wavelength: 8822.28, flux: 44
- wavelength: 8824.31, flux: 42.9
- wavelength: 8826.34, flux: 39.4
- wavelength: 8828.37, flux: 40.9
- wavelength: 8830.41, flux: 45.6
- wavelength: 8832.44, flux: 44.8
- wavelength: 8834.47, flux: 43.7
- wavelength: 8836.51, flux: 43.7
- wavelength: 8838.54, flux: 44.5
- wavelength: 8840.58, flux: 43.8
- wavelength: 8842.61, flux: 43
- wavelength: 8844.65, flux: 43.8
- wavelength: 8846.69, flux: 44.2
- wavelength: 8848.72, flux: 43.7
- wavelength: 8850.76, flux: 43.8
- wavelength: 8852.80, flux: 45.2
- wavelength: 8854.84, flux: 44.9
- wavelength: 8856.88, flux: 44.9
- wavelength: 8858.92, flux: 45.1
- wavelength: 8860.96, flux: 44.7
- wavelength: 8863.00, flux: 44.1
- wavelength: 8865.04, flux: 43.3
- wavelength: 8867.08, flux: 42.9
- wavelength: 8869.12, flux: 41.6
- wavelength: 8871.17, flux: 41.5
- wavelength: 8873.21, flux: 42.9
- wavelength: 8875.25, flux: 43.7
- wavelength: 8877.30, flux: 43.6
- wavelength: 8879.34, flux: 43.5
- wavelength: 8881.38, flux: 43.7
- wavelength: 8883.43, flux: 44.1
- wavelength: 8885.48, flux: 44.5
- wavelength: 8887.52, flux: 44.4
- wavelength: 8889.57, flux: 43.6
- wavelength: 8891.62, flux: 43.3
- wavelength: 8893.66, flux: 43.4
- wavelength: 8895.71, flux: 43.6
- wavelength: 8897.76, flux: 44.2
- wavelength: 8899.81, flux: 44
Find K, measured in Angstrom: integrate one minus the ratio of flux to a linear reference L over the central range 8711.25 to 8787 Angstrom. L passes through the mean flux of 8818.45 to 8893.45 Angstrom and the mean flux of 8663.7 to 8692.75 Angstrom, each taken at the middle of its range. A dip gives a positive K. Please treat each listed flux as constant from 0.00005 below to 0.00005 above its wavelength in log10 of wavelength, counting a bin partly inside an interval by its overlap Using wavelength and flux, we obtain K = -2.84 Angstrom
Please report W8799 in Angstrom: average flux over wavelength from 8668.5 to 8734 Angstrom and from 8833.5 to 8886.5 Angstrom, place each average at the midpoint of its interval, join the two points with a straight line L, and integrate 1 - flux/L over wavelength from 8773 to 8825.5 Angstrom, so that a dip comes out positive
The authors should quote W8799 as 0.6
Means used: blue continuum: 43.3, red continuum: 43.8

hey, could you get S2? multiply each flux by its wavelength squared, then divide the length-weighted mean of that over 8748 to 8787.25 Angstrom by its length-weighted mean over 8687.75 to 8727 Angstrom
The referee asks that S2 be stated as 1.0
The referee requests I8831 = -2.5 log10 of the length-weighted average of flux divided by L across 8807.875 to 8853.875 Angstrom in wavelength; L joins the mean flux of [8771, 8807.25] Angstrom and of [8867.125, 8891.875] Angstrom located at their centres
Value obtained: 0.02 mag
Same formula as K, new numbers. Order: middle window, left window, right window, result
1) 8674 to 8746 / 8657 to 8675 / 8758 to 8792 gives -4.2 Angstrom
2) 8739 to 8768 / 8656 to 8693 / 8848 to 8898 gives -1.1 Angstrom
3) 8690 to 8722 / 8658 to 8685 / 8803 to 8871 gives -1.4 Angstrom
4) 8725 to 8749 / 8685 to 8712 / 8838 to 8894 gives -0.3 Angstrom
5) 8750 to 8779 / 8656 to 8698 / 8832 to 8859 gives -0.7 Angstrom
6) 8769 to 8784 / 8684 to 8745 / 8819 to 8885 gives -0.3 Angstrom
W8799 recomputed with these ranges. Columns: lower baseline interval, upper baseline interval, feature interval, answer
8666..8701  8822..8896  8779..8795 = -0.5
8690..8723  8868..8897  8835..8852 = -0.2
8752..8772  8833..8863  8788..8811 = 0.8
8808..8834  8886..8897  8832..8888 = -1.0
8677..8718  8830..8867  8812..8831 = 0.5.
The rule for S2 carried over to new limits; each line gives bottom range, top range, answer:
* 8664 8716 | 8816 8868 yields 1.08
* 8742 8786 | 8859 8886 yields 1.01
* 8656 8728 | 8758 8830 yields 1.04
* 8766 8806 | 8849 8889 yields 1.02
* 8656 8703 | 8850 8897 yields 1.10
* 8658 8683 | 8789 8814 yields 1.08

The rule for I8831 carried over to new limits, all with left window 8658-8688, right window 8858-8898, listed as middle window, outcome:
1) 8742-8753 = -0.06 mag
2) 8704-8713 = -0.06 mag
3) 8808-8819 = 0.04 mag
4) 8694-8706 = -0.05 mag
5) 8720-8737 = -0.05 mag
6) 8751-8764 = -0.04 mag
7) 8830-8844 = -0.03 mag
